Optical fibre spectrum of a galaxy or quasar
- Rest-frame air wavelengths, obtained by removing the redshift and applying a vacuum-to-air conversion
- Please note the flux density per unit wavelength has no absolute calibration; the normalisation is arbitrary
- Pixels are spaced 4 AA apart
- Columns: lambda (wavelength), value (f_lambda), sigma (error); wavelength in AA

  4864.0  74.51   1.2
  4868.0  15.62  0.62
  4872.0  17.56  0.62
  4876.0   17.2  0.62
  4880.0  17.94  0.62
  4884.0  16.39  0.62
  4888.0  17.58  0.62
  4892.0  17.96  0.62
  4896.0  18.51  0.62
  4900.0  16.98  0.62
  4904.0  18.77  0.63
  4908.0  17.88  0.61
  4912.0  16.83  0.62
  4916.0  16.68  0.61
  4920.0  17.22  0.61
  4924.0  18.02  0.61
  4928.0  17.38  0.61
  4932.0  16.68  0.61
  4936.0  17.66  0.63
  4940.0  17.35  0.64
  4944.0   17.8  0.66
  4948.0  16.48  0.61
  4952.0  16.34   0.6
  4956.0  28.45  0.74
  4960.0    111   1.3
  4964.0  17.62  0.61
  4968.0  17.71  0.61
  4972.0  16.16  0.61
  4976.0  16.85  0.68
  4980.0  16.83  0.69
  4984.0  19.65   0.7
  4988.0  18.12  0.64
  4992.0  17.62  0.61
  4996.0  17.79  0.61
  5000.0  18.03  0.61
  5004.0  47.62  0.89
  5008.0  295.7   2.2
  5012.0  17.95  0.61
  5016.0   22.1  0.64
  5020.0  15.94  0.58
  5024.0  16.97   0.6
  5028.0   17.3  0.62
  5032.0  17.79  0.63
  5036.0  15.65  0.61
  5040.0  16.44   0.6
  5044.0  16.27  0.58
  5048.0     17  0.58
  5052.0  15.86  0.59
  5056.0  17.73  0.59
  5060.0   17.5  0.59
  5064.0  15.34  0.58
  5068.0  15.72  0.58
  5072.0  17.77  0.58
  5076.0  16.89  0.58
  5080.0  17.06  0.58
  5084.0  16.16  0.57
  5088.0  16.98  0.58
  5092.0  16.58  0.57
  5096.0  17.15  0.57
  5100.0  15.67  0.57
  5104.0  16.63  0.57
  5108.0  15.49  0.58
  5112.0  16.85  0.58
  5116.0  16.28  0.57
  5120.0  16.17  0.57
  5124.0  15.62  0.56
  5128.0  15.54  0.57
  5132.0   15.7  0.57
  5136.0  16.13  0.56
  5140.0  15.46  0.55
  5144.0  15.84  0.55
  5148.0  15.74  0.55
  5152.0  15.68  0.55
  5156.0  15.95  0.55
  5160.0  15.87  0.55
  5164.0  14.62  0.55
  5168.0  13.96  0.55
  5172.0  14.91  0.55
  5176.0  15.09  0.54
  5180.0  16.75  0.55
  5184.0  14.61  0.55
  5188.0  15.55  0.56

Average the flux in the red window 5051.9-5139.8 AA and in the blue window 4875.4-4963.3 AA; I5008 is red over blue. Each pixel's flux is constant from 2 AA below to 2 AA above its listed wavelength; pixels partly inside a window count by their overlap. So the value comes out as 0.74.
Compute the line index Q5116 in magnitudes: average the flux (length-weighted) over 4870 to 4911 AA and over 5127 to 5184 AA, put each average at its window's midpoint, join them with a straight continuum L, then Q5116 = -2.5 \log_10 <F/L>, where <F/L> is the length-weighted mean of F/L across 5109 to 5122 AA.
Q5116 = -0.04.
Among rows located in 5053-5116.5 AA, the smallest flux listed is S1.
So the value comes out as 15.34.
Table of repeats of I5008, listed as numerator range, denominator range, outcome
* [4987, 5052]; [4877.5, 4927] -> 2.07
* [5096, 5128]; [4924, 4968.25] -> 0.60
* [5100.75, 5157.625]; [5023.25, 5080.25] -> 0.95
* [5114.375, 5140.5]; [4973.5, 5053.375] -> 0.48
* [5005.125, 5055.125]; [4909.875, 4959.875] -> 1.86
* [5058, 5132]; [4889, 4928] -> 0.93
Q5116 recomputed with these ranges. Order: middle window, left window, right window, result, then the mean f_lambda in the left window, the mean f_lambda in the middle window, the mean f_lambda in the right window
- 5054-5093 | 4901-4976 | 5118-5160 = 0.082 mag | 22.9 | 16.8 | 15.8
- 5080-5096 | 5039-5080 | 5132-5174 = -0.027 mag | 16.7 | 16.7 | 15.4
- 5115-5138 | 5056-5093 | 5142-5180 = 0.002 mag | 16.7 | 15.9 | 15.4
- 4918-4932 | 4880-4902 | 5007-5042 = 0.329 mag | 17.5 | 17.4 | 41.4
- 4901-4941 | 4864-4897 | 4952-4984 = 0.396 mag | 20.8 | 17.4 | 30.3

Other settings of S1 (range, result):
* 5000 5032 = 15.94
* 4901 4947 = 16.68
